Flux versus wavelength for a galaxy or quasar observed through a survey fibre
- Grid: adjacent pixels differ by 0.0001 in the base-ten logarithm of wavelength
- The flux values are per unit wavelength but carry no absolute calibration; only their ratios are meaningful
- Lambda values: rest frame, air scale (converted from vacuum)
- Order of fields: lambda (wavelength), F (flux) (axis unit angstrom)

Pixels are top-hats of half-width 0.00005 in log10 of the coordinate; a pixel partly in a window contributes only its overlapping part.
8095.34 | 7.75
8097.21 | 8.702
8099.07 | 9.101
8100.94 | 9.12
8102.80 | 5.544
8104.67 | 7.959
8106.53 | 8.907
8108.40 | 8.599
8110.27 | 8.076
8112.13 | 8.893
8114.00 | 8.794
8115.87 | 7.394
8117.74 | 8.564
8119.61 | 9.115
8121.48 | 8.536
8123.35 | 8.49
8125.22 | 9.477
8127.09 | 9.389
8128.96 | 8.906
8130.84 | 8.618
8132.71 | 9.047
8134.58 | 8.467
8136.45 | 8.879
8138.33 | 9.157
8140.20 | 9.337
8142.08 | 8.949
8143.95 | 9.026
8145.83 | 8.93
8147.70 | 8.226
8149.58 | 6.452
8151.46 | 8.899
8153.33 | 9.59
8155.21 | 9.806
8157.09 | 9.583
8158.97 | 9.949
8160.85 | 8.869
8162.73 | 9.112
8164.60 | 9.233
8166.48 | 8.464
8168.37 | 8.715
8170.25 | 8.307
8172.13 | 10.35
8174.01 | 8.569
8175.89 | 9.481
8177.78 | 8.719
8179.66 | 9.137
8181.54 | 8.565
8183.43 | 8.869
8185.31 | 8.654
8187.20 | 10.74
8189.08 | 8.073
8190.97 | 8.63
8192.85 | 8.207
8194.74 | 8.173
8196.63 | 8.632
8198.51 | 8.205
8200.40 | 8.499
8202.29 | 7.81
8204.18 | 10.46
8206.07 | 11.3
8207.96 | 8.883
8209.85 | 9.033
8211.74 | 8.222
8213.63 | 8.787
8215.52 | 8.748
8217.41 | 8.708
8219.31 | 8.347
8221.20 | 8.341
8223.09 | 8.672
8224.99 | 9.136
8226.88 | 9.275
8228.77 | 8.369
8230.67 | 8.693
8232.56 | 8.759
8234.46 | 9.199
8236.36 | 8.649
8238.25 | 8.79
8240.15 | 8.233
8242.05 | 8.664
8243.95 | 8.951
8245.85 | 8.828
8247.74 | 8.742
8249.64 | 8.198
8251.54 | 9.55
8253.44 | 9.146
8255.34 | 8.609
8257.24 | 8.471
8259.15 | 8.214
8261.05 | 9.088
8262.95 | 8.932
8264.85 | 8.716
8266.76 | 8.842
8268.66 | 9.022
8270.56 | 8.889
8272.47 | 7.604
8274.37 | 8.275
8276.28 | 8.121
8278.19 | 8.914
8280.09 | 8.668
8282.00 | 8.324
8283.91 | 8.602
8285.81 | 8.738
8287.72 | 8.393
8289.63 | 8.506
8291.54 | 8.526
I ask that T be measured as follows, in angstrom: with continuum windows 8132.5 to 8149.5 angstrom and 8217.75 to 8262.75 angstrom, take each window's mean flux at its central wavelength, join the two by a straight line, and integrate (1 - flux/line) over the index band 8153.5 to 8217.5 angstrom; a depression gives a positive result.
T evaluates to -1.8 angstrom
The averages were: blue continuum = 8.76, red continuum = 8.74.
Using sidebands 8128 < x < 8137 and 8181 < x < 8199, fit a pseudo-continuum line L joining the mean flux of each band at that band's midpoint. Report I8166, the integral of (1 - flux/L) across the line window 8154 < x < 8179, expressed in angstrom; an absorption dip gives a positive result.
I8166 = -1.3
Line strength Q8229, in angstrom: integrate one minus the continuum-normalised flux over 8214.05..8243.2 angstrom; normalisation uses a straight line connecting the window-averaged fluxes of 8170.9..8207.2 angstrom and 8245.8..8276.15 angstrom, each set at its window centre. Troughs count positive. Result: 0.37 angstrom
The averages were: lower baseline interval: 9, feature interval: 8.71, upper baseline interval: 8.68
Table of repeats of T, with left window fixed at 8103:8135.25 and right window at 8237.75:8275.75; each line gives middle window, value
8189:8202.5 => 0.51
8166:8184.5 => -0.64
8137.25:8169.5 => -1.28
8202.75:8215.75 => -1.01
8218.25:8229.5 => -0.05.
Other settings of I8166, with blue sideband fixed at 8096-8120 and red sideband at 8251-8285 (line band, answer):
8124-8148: -1.6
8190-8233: -1.2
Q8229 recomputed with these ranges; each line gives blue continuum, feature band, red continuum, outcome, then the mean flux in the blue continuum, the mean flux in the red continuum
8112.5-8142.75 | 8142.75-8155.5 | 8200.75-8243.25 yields 0.25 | 8.82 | 8.86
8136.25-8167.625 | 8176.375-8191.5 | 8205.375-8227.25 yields -0.01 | 8.97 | 8.92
